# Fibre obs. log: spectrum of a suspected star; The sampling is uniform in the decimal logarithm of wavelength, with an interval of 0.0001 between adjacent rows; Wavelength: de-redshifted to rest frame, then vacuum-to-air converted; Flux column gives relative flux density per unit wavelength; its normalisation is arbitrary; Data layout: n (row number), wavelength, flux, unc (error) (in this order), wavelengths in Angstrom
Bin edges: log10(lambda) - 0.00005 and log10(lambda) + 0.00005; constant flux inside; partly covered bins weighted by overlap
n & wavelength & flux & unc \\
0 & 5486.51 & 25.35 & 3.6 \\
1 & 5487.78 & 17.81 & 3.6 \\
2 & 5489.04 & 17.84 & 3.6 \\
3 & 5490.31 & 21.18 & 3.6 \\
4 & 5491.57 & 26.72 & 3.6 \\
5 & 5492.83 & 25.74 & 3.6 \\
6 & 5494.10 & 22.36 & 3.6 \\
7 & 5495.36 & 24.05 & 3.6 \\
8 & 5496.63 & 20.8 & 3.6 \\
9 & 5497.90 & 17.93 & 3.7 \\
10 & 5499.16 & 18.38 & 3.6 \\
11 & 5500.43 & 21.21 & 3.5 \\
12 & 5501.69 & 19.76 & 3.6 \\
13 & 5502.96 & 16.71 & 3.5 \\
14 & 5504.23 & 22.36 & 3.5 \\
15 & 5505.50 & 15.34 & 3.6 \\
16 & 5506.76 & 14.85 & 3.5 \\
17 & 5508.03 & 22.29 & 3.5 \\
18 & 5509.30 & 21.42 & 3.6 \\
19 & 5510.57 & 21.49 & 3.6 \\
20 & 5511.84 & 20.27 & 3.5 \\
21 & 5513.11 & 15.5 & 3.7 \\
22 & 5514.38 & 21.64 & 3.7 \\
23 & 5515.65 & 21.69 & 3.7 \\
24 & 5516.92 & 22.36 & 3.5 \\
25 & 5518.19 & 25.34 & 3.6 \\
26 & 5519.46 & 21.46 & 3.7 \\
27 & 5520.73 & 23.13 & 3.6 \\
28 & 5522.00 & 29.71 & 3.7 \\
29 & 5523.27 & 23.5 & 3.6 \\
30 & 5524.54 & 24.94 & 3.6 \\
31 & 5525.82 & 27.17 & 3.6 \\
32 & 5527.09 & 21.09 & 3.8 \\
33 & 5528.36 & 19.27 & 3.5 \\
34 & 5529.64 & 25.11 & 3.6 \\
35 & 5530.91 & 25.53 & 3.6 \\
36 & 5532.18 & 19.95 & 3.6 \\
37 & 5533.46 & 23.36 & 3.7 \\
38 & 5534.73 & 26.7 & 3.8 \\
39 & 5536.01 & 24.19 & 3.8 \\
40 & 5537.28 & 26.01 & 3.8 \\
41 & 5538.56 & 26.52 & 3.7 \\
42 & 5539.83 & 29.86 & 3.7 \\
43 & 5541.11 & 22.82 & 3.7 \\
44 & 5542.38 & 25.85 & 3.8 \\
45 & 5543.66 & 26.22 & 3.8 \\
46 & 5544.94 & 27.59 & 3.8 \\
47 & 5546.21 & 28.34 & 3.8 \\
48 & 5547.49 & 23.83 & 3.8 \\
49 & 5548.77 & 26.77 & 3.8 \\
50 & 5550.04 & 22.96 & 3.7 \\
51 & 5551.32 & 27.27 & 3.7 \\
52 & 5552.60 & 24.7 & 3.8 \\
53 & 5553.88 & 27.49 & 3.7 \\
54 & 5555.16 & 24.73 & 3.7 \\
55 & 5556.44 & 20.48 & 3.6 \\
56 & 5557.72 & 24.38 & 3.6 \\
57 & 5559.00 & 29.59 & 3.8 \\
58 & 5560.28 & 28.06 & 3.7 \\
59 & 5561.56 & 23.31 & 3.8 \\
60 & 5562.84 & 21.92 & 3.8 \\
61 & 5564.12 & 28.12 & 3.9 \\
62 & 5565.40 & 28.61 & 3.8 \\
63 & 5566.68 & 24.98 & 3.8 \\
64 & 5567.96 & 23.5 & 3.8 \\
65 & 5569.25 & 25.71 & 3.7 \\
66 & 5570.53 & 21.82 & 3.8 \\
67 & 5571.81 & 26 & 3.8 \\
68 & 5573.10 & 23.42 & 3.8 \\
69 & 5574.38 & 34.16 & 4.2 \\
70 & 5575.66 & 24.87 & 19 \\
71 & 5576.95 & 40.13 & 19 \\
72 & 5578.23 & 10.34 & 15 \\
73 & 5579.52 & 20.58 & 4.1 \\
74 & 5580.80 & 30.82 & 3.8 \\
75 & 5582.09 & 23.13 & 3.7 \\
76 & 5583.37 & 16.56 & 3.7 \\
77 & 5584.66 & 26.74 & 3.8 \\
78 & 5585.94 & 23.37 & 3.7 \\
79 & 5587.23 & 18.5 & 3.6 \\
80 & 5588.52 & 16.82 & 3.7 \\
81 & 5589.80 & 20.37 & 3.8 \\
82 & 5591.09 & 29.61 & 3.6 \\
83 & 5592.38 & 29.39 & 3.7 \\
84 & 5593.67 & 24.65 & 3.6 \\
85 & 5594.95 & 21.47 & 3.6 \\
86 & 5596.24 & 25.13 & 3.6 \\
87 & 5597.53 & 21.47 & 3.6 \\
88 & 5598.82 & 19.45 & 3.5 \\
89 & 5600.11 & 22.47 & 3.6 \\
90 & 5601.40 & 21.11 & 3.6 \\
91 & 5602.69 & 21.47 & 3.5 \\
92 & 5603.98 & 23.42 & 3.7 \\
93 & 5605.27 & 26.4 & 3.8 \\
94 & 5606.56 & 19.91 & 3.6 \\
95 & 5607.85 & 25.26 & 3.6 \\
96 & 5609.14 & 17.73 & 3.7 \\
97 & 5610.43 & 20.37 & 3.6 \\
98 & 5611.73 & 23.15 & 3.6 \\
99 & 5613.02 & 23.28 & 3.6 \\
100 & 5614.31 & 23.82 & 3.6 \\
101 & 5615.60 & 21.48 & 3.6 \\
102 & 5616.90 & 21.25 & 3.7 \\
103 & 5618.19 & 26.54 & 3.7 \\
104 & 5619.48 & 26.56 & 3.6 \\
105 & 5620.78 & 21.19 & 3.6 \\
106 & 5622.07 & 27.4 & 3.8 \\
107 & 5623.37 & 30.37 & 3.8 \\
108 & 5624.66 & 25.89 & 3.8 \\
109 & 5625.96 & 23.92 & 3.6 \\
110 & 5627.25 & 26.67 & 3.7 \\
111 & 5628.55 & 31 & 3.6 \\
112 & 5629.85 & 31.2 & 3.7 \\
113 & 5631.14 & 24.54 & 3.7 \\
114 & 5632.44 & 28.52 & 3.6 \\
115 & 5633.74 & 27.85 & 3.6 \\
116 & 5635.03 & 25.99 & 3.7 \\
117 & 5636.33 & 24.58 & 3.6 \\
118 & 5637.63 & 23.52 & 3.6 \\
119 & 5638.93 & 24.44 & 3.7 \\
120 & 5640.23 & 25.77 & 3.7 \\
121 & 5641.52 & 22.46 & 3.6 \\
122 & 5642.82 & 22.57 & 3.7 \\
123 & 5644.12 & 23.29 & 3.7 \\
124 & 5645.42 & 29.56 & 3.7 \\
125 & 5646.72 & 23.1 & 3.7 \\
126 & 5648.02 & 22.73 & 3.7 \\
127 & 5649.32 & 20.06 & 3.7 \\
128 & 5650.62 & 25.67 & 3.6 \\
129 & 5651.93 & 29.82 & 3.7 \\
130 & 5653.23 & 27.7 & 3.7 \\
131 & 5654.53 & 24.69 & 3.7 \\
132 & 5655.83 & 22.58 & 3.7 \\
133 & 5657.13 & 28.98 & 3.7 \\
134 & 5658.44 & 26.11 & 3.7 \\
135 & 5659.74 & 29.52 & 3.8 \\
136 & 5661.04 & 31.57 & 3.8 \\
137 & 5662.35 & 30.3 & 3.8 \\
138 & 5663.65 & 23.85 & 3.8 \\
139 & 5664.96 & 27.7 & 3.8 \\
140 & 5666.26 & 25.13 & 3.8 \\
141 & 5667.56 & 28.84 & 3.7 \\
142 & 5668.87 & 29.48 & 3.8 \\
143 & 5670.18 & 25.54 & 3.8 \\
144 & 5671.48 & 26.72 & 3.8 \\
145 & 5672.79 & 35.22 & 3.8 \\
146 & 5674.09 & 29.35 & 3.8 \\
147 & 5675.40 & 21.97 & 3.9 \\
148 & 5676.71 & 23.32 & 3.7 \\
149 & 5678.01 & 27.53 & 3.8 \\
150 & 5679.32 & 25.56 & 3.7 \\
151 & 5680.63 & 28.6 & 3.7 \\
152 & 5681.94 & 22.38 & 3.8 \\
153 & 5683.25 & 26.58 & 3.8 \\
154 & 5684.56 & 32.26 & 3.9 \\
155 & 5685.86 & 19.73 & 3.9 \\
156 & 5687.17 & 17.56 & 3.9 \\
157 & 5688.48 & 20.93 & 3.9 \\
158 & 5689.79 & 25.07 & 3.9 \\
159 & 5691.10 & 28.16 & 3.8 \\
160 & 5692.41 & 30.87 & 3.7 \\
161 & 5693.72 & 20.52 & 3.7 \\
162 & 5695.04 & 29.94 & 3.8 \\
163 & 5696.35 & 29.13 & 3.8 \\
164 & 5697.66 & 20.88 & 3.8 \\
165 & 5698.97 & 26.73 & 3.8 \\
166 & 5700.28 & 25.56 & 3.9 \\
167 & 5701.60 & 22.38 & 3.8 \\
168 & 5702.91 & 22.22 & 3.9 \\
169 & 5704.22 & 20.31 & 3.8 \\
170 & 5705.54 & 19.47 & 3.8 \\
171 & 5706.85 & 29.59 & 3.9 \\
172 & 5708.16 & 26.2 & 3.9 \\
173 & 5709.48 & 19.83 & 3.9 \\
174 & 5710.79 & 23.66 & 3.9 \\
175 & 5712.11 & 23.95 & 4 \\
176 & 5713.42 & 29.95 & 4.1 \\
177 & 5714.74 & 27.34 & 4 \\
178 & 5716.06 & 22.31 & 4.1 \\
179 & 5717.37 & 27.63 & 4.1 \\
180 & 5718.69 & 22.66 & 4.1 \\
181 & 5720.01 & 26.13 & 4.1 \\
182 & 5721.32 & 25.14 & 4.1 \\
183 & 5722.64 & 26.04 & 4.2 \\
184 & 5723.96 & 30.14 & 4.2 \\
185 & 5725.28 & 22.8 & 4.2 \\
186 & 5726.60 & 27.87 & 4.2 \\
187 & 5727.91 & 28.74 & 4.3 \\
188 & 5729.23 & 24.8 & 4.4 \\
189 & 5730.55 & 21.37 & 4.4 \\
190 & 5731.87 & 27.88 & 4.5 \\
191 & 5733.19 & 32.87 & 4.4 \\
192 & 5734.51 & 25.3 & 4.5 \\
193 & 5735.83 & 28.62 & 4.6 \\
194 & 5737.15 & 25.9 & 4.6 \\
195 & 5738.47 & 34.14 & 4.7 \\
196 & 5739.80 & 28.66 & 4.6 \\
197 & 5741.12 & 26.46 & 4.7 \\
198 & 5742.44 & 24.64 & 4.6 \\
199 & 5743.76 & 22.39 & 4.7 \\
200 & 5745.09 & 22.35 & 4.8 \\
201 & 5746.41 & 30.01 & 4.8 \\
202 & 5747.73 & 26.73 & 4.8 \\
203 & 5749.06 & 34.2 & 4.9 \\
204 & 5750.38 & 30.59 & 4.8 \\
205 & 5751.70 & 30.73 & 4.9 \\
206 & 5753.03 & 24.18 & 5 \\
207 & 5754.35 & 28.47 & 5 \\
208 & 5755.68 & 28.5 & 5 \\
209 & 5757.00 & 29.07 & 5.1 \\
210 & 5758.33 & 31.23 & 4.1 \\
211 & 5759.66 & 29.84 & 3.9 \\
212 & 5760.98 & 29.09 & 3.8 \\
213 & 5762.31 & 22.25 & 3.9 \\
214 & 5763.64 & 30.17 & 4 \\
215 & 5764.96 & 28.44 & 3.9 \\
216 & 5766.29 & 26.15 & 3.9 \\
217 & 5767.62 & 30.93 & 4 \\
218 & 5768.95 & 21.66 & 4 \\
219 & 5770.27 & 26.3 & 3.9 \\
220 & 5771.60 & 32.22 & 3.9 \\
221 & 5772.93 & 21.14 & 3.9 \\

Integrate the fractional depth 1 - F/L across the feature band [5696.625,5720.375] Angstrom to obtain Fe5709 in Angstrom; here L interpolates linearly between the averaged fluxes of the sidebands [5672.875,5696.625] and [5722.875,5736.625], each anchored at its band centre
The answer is 1.86 Angstrom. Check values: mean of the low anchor 25.7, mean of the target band 24.3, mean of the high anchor 27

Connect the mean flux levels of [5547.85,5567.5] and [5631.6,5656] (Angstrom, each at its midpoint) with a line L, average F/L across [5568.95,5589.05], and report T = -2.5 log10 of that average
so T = 0.06 mag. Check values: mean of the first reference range 25.5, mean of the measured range 23.9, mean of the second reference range 25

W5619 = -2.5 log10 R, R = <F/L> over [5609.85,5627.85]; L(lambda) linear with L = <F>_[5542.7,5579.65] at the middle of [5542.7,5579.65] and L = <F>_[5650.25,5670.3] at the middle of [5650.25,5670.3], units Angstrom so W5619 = 0.09 mag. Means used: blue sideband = 25.6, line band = 24.4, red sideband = 27.4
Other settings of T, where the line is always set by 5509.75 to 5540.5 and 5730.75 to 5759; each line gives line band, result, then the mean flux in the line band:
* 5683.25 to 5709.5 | 0.11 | 24.5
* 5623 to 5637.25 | -0.06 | 27.2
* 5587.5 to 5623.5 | 0.09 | 23.1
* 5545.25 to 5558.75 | -0.05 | 25.3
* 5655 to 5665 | -0.05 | 27.5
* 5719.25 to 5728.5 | 0.04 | 26.7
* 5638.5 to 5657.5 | 0.05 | 24.8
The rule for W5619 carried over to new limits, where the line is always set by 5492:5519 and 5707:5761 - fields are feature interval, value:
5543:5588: -0.13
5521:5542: -0.16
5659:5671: -0.12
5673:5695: 0.01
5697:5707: 0.13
